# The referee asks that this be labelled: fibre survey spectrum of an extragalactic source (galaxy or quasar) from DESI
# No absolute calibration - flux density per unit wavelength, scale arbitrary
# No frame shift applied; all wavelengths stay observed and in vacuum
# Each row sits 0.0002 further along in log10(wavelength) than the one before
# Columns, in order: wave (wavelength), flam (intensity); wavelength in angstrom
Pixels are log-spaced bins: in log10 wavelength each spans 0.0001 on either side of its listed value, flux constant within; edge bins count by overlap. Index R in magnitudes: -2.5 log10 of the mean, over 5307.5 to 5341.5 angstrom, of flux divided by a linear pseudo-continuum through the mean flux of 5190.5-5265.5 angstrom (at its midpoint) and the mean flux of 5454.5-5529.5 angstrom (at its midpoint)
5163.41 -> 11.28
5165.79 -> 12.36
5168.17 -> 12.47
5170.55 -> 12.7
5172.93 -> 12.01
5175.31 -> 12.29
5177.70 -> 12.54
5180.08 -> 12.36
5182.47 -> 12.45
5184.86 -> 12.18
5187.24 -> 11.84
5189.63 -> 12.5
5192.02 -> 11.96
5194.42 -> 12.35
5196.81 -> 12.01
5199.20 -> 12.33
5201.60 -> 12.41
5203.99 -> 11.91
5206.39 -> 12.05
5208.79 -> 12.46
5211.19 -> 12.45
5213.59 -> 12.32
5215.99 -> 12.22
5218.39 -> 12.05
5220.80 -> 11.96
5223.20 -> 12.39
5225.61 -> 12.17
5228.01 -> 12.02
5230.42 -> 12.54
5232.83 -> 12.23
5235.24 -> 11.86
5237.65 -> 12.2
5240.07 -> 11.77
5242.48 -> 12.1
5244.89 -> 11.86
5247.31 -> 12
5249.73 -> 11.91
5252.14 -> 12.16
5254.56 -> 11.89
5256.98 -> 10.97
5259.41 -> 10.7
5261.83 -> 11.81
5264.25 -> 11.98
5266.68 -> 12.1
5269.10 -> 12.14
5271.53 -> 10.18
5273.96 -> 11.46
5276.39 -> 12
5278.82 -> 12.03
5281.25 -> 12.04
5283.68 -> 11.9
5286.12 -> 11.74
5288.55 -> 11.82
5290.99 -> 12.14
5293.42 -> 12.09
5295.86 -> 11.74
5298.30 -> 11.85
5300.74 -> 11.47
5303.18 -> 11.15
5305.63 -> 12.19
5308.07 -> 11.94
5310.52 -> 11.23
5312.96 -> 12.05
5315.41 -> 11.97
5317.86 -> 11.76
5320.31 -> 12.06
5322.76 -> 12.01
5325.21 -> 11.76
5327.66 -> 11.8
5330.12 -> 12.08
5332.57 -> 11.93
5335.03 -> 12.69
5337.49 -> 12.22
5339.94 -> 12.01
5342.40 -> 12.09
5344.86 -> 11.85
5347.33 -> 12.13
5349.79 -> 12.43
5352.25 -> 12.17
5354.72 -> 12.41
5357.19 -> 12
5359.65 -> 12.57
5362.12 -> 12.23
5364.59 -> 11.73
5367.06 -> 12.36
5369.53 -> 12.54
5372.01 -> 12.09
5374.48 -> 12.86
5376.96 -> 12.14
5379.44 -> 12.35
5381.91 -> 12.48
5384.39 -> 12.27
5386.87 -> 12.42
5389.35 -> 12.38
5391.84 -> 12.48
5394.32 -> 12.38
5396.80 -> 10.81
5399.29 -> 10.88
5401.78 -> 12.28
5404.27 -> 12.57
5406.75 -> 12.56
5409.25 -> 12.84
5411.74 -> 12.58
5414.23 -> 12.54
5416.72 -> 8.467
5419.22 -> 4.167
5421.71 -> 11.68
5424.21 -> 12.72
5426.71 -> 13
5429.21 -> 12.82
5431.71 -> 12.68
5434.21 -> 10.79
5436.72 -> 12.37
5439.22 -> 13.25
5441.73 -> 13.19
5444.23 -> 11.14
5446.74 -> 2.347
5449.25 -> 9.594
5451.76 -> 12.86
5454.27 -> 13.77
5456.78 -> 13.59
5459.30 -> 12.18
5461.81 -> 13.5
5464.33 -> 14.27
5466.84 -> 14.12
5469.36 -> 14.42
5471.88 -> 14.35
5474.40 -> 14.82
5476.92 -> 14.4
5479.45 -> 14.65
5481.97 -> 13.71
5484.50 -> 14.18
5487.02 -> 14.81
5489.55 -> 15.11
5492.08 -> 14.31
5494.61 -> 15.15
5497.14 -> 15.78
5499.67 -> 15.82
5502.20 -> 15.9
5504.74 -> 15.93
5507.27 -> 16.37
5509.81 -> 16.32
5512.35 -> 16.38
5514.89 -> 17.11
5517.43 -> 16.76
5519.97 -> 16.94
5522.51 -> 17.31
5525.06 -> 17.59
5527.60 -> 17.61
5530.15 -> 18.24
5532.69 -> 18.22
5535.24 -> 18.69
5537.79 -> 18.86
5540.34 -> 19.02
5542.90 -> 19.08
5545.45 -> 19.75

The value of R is 0.11 mag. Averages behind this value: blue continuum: 12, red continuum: 15.3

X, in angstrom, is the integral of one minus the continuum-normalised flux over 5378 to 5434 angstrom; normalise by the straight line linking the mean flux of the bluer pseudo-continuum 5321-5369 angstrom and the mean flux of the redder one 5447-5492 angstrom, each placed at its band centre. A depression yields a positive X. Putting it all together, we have 4.6 angstrom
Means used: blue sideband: 12.1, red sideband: 13.5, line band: 11.8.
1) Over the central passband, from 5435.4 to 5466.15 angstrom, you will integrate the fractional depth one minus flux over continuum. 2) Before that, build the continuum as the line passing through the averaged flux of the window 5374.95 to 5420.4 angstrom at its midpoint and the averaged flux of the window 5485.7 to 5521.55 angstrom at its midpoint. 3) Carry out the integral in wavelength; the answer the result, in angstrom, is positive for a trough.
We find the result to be 4.3 angstrom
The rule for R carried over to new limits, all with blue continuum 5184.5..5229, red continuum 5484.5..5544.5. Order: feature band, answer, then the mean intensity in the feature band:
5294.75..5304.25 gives 0.175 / 11.6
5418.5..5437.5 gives 0.330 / 11.4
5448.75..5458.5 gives 0.247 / 12.7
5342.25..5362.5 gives 0.177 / 12.2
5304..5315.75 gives 0.161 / 11.8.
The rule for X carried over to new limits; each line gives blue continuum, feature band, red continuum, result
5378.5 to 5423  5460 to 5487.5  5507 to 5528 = 1.25 angstrom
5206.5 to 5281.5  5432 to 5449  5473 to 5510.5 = 4.56 angstrom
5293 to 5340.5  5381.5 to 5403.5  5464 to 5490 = 1.77 angstrom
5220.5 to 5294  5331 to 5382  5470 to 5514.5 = 3.97 angstrom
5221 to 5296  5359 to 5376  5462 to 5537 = 1.66 angstrom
